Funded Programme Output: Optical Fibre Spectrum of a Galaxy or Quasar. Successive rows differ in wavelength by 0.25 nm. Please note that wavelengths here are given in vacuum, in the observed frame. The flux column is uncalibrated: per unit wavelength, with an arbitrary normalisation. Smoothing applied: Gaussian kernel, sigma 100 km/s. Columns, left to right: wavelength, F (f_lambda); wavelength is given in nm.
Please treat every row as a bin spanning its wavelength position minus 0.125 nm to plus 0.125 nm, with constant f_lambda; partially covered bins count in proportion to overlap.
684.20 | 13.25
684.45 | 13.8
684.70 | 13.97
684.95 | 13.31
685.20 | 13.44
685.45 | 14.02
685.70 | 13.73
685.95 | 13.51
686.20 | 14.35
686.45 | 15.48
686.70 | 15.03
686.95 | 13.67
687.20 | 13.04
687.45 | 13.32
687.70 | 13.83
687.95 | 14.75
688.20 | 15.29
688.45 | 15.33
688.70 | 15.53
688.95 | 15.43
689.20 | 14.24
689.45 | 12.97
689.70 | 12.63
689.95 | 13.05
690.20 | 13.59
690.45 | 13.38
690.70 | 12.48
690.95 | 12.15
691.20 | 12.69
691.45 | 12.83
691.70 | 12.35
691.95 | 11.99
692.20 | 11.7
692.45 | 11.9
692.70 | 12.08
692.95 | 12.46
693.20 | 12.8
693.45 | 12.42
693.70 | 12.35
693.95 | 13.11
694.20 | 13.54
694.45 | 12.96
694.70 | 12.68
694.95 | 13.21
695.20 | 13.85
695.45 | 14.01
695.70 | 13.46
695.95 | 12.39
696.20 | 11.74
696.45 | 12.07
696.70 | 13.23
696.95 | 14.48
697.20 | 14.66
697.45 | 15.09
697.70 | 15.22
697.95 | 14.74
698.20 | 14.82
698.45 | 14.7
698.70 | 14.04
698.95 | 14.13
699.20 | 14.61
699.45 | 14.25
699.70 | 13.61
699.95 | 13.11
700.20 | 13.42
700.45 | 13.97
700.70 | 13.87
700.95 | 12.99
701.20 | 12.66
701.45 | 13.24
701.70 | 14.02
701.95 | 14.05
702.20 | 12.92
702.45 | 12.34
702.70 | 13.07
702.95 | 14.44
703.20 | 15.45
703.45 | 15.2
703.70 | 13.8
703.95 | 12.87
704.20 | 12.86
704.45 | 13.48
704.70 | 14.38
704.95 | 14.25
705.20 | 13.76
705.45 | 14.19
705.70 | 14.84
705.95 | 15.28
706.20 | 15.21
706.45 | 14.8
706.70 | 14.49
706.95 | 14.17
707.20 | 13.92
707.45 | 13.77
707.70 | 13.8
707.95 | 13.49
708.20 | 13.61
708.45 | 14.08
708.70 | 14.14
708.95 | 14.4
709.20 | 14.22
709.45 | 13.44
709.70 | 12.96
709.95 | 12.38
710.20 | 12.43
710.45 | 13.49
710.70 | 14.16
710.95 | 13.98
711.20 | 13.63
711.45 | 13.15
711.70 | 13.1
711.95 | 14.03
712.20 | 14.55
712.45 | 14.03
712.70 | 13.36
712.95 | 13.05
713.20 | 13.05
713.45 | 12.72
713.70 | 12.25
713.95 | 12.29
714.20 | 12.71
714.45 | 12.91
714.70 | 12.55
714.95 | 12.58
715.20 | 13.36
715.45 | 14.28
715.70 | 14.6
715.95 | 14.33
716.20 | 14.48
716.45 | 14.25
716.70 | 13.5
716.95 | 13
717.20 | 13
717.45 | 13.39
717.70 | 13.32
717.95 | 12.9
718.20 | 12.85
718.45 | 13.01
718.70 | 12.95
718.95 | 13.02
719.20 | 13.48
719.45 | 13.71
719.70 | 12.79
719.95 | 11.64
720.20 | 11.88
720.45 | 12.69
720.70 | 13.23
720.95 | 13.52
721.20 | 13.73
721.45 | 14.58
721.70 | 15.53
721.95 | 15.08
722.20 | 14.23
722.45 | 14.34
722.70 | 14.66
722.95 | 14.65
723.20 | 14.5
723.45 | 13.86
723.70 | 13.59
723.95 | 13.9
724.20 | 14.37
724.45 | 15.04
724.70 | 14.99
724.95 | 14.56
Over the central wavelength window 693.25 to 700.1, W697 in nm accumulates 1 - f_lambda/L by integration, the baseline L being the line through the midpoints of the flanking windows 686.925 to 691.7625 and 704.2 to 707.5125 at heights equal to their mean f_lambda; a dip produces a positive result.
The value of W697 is 0.15 nm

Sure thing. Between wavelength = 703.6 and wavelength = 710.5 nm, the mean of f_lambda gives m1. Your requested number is 13.9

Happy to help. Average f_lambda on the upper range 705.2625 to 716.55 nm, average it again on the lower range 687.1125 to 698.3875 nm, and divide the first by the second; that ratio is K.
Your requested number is 1.0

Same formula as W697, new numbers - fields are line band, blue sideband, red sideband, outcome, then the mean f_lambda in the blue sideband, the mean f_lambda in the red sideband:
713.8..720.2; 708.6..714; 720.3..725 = 0.29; 13.4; 14.2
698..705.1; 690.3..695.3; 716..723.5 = -0.47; 12.6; 13.6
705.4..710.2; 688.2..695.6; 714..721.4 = -0.30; 13.1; 13.2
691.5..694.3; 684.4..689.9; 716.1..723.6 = 0.32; 14.1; 13.6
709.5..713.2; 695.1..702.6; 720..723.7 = 0.11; 13.7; 14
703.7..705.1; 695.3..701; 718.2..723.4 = 0.02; 13.9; 13.6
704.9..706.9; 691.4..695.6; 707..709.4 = -0.13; 12.7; 13.9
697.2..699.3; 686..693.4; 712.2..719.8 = -0.20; 13.4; 13.3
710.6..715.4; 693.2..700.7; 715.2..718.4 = 0.14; 13.6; 13.6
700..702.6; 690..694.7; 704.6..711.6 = 0.00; 12.6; 13.9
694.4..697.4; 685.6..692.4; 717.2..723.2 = 0.07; 13.6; 13.5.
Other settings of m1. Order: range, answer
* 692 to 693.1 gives 12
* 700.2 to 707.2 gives 13.9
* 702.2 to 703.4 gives 13.8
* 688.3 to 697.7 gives 13.2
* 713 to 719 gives 13.2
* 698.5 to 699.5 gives 14.3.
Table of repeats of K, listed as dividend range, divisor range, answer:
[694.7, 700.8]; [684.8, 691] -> 0.99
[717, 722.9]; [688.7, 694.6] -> 1.05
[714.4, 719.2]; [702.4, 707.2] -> 0.94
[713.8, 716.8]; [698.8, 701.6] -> 0.99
